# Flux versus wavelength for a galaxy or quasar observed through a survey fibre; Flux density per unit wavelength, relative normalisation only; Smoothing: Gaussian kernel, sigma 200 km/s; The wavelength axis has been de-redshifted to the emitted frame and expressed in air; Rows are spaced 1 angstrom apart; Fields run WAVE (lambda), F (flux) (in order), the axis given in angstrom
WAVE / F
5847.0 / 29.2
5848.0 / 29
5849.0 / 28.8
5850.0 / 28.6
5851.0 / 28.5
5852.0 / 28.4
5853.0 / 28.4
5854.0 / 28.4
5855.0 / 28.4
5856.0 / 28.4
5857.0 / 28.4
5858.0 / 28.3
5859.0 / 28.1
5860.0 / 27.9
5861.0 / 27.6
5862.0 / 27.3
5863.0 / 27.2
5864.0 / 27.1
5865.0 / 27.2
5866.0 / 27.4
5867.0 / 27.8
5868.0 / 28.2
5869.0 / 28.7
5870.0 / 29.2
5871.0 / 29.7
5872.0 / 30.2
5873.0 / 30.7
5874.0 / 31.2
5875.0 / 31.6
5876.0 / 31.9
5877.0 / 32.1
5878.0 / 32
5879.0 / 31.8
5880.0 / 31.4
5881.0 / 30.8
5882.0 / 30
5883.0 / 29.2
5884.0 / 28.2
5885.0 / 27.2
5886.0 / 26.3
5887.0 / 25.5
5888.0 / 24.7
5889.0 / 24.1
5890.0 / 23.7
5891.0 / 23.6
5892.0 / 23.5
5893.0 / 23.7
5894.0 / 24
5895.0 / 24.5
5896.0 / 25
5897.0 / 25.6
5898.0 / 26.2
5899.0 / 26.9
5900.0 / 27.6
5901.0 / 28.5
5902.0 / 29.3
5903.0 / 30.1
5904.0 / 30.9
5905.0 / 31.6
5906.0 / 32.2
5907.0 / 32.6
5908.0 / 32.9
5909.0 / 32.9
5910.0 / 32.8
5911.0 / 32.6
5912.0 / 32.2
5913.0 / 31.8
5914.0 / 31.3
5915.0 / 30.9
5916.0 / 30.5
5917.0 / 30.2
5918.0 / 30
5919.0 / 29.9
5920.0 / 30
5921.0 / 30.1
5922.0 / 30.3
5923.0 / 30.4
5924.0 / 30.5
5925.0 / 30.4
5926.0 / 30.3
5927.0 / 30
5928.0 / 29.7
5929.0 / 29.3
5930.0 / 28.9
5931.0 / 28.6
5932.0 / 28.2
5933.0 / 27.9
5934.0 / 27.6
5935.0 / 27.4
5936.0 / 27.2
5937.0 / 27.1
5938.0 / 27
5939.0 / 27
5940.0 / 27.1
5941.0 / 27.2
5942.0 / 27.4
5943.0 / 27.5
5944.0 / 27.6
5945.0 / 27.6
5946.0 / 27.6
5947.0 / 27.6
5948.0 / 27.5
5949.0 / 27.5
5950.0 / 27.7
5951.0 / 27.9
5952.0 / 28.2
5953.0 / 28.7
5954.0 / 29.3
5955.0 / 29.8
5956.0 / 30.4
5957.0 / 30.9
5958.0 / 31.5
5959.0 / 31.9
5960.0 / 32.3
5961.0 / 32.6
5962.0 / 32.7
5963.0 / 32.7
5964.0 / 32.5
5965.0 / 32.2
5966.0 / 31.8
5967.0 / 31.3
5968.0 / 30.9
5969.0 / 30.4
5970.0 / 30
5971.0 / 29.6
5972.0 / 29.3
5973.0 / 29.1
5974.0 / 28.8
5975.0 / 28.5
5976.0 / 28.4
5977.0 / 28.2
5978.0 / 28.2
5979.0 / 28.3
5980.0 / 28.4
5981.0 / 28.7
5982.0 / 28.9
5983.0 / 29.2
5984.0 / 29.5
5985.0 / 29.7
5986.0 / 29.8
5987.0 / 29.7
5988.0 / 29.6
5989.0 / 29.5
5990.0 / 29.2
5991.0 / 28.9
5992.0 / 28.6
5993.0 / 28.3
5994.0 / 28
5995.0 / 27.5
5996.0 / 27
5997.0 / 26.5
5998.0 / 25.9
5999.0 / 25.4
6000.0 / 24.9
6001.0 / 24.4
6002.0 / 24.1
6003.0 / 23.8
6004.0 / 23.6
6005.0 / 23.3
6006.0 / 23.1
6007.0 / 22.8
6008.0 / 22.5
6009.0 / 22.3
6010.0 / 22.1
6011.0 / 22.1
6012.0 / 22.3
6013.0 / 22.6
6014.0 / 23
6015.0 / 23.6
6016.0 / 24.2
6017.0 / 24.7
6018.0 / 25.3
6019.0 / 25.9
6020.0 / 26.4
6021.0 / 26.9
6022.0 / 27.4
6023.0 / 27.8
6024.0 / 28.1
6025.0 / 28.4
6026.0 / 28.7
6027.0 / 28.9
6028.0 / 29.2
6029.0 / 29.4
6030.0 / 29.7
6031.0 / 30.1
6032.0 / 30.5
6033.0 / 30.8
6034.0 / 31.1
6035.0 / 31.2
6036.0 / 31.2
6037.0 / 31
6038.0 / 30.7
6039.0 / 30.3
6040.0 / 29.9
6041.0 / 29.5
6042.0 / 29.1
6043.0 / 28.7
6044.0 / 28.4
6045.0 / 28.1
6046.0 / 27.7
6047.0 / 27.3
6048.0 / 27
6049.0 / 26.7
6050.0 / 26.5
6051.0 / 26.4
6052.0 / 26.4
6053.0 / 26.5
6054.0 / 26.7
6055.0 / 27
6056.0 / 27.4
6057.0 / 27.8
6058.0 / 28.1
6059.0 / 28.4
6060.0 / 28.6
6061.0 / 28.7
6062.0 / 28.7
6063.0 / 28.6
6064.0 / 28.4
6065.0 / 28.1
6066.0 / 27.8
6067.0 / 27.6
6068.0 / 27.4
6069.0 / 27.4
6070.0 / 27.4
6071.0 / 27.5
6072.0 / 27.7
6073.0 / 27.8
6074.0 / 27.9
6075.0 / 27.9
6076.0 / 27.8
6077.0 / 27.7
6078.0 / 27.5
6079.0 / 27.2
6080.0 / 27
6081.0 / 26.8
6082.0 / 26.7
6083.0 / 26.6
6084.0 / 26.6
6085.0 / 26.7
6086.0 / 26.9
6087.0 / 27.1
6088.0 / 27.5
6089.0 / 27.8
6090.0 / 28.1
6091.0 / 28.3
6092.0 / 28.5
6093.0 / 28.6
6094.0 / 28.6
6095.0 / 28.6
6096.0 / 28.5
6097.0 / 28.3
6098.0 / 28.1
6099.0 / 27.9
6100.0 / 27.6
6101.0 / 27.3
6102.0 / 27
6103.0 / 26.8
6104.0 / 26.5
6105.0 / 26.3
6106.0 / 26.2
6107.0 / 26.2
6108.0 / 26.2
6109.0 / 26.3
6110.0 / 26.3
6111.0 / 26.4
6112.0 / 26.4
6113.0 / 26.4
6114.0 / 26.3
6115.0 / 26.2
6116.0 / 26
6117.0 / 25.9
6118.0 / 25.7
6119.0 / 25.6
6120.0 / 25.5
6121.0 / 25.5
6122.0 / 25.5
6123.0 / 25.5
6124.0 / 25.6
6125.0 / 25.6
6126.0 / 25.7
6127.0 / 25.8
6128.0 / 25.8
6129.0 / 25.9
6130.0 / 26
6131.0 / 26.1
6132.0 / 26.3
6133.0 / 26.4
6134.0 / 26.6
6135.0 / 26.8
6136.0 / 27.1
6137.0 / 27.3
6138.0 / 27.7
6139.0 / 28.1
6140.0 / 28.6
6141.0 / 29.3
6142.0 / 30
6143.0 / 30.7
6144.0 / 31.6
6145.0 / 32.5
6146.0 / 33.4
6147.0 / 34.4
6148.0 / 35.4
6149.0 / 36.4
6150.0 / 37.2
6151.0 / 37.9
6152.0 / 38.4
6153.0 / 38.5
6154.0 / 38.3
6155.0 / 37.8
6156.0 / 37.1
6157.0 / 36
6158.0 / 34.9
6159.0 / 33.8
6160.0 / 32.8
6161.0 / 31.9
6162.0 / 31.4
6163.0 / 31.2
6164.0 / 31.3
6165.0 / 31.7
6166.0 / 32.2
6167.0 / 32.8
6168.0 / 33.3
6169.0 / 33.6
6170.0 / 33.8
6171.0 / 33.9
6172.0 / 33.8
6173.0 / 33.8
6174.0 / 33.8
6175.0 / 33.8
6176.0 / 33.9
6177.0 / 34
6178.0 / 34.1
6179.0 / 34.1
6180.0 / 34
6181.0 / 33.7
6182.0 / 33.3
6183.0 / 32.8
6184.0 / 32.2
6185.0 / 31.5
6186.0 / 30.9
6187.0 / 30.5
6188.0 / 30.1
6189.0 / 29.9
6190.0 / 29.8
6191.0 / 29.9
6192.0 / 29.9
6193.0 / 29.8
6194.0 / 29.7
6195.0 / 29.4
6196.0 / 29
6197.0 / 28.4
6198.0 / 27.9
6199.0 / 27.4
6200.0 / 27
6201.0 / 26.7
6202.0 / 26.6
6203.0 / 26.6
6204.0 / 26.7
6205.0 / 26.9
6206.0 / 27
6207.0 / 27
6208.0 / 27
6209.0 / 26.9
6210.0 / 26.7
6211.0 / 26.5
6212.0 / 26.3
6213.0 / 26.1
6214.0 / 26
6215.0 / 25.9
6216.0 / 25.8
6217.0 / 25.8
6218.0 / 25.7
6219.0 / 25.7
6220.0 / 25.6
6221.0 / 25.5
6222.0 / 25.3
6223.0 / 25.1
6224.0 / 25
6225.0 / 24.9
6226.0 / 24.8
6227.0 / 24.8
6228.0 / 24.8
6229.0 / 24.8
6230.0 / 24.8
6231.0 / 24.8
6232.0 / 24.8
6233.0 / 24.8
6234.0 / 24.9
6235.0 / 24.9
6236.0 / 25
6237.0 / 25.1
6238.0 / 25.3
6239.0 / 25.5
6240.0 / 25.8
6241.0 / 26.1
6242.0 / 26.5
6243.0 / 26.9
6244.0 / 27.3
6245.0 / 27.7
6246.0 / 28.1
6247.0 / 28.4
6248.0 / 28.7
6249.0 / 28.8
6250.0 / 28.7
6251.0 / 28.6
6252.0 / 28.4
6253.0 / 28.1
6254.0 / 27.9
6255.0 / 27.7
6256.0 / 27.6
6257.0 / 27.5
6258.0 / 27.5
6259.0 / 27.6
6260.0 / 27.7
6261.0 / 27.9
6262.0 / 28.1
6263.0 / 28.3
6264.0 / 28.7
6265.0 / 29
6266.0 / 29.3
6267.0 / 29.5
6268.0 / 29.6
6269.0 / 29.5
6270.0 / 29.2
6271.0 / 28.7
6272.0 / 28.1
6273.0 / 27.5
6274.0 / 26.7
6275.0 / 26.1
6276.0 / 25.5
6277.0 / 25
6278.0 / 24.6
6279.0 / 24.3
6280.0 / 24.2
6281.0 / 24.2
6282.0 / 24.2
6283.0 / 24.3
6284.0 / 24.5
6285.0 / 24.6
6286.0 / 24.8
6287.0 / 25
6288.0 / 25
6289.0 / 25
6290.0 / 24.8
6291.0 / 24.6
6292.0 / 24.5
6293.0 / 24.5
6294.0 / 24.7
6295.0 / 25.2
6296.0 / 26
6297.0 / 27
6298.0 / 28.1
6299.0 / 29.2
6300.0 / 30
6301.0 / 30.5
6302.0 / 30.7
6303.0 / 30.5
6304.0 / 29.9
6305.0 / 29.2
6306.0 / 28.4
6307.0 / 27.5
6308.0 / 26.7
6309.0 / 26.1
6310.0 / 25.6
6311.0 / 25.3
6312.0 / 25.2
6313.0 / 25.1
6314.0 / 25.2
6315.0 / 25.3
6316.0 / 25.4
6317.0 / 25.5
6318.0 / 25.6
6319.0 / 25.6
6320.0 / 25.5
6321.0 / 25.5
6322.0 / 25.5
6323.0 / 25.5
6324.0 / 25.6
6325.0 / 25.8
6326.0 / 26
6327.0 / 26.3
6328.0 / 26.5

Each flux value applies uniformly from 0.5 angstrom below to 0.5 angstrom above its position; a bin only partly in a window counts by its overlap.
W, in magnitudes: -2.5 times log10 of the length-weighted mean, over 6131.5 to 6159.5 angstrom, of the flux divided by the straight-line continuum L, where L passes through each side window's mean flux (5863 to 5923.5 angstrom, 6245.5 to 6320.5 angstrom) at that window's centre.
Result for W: -0.17 mag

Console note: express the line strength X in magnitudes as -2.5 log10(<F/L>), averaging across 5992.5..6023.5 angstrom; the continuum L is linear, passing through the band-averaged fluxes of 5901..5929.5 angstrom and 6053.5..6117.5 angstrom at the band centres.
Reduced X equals 0.17 mag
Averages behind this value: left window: 30.9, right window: 27.4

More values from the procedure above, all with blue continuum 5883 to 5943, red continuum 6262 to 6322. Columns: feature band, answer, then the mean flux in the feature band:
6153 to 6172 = -0.24 mag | 33.9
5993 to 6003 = 0.08 mag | 26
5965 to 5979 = -0.05 mag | 29.6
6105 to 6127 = 0.06 mag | 26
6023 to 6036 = -0.07 mag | 29.7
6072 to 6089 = 0.02 mag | 27.3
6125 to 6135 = 0.05 mag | 26.1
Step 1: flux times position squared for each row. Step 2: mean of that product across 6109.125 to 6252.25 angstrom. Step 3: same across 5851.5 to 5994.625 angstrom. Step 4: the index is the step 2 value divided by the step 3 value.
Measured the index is 1.1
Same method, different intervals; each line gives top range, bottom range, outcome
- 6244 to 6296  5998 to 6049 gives 1.08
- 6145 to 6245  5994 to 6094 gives 1.15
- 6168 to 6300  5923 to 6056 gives 1.07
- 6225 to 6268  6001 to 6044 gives 1.08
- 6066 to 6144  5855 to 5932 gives 1.00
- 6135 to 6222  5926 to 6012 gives 1.17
